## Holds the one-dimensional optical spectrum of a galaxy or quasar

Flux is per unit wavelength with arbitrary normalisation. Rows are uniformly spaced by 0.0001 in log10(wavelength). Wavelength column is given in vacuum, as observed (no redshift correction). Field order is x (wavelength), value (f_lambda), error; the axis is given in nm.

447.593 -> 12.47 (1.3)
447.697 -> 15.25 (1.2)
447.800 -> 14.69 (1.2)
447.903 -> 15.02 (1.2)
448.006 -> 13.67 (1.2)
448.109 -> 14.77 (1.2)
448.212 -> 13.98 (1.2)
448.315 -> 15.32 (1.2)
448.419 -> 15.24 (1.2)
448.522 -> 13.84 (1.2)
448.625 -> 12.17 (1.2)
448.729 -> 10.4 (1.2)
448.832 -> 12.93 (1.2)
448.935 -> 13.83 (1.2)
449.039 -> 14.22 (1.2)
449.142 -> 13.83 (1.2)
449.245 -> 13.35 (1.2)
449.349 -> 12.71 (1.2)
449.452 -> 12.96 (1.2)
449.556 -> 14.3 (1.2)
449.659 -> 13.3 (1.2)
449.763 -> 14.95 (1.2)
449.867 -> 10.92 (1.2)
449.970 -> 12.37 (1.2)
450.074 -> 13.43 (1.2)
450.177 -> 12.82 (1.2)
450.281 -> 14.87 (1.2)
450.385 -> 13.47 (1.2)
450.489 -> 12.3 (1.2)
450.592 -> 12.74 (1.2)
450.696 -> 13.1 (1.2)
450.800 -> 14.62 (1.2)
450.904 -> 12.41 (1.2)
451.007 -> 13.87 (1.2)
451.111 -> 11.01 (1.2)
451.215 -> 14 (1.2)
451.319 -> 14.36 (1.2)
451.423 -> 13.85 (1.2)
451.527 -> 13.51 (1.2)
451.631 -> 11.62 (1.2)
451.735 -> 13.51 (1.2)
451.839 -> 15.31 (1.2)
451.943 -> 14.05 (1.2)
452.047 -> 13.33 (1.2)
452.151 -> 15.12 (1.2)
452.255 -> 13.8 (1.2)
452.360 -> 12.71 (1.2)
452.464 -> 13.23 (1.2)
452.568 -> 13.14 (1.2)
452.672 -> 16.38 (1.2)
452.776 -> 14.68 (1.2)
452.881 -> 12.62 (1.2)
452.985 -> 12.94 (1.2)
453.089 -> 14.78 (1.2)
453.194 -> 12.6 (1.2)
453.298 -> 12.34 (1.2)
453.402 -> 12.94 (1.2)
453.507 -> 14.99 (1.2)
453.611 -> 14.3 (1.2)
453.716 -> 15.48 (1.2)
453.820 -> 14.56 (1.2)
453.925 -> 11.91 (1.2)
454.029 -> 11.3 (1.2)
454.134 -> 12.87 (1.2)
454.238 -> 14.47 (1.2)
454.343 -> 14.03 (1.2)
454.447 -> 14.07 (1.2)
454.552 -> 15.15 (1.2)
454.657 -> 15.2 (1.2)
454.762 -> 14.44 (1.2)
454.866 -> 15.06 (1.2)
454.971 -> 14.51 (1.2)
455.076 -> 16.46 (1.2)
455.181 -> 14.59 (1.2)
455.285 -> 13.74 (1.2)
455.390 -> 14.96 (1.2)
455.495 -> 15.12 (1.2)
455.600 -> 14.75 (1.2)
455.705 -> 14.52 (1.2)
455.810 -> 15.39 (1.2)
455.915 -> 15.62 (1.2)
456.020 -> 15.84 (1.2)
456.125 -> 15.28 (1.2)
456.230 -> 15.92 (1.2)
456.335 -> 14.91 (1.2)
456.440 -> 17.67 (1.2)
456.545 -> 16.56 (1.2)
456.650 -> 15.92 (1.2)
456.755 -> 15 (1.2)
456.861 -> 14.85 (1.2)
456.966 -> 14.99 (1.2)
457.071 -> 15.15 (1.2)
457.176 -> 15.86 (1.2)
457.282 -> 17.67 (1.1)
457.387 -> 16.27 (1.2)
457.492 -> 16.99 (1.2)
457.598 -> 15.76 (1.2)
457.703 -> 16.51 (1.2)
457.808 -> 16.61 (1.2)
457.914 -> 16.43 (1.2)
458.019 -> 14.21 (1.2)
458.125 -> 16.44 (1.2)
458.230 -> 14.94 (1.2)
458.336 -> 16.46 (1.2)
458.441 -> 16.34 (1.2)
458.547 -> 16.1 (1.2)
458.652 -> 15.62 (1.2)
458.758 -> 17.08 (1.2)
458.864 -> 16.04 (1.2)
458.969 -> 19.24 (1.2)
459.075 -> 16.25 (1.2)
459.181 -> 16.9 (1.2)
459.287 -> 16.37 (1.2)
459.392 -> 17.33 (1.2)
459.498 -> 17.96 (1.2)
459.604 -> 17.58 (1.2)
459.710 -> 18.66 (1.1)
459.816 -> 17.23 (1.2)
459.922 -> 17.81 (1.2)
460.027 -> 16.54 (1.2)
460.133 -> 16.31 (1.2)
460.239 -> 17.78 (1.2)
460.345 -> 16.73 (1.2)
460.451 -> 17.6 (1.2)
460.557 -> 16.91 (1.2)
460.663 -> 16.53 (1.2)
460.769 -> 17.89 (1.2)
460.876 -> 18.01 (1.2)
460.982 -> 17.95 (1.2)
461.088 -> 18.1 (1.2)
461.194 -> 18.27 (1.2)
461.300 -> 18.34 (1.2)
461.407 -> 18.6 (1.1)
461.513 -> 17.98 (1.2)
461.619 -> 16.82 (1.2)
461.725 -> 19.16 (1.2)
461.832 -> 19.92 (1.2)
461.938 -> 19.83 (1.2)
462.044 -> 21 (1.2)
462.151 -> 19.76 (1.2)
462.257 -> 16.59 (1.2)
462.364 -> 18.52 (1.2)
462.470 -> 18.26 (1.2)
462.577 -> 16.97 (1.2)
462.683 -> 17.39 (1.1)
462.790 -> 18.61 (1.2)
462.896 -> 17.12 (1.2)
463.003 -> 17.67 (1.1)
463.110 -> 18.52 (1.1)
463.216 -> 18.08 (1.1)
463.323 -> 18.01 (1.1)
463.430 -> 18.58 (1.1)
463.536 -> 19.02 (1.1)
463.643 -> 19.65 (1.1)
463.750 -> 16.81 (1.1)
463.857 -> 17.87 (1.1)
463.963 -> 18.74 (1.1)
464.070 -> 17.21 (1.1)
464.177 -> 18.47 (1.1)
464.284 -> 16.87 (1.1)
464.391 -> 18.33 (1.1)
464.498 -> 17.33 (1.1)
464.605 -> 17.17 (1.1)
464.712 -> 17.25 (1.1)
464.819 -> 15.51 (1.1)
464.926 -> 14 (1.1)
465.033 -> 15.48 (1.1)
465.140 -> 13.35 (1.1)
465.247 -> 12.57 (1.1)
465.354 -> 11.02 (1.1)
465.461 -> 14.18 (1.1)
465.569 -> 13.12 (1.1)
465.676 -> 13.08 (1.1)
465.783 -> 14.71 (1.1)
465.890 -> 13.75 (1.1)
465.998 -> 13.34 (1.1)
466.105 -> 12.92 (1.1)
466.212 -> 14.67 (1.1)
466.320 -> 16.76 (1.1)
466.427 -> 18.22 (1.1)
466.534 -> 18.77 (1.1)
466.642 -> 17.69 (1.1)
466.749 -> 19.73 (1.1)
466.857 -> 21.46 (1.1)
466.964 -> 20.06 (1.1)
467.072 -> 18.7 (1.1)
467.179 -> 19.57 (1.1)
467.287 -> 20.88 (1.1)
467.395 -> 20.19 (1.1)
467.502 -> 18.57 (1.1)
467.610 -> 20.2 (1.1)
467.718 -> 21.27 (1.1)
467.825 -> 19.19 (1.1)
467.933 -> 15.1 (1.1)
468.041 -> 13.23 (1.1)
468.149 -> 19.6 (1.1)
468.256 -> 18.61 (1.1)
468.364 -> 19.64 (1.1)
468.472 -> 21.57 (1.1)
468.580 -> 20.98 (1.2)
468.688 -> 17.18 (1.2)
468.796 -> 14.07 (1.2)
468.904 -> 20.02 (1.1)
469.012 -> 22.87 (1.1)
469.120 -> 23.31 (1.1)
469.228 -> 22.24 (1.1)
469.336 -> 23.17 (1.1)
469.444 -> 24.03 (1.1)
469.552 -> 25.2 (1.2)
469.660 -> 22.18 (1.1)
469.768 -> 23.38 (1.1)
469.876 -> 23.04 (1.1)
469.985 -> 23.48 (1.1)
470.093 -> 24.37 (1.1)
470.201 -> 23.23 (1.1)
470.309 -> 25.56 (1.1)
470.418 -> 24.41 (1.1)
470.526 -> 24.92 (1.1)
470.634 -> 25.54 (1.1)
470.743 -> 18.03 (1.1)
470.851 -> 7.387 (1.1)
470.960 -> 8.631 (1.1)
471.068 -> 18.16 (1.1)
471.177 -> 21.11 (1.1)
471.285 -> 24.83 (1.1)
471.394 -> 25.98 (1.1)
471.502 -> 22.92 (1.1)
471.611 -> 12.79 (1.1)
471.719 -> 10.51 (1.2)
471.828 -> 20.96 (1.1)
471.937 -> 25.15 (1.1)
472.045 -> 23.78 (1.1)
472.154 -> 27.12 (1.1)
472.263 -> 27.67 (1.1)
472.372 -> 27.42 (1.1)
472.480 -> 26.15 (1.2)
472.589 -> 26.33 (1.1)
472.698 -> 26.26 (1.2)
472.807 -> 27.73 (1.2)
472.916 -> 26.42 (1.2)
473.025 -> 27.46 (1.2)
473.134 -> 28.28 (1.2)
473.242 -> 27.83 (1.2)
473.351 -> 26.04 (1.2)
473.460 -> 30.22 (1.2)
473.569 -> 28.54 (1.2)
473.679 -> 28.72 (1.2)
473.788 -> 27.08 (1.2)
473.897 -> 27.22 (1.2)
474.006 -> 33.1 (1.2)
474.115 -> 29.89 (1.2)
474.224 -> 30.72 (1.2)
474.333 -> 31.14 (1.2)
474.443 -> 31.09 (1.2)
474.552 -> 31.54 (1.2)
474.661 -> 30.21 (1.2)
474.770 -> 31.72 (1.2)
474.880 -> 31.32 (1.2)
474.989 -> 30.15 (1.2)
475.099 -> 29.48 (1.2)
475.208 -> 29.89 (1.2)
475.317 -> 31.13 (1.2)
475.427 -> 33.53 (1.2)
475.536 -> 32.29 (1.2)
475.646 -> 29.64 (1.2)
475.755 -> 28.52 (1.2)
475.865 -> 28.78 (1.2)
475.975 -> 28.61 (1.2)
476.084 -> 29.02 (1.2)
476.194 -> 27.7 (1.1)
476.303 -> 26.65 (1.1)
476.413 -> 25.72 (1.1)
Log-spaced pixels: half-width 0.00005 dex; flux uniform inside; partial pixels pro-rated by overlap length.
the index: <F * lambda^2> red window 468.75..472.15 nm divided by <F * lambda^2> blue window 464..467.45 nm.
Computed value 1.32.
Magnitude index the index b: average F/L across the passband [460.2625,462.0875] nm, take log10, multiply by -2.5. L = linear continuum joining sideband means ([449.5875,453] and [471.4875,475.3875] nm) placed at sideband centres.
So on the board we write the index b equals 0.09 mag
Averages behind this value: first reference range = 13.5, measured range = 18.2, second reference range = 27.4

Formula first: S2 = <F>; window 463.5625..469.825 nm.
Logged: 18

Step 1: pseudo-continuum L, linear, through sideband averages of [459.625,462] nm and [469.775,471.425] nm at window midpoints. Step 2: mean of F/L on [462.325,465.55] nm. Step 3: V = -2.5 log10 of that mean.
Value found 0.12 mag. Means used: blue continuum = 17.9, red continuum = 21.2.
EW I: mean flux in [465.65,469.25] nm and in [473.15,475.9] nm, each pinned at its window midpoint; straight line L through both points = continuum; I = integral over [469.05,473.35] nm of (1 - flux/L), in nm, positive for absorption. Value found 0.244 nm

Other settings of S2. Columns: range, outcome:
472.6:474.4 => 28.5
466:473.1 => 20.9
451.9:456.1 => 14.2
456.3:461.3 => 16.7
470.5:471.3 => 18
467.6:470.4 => 21.1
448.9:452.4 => 13.4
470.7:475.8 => 26.2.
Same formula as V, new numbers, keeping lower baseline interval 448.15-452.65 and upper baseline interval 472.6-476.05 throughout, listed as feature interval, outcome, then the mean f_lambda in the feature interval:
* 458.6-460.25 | 0.138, 17.2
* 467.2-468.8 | 0.316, 18.8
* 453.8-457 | 0.135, 14.8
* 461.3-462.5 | 0.130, 18.8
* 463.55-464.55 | 0.248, 18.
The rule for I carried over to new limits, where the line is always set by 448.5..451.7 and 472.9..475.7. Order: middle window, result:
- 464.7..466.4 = 0.69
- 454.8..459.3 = 0.53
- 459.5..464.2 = 0.71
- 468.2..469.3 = 0.25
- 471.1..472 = 0.24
